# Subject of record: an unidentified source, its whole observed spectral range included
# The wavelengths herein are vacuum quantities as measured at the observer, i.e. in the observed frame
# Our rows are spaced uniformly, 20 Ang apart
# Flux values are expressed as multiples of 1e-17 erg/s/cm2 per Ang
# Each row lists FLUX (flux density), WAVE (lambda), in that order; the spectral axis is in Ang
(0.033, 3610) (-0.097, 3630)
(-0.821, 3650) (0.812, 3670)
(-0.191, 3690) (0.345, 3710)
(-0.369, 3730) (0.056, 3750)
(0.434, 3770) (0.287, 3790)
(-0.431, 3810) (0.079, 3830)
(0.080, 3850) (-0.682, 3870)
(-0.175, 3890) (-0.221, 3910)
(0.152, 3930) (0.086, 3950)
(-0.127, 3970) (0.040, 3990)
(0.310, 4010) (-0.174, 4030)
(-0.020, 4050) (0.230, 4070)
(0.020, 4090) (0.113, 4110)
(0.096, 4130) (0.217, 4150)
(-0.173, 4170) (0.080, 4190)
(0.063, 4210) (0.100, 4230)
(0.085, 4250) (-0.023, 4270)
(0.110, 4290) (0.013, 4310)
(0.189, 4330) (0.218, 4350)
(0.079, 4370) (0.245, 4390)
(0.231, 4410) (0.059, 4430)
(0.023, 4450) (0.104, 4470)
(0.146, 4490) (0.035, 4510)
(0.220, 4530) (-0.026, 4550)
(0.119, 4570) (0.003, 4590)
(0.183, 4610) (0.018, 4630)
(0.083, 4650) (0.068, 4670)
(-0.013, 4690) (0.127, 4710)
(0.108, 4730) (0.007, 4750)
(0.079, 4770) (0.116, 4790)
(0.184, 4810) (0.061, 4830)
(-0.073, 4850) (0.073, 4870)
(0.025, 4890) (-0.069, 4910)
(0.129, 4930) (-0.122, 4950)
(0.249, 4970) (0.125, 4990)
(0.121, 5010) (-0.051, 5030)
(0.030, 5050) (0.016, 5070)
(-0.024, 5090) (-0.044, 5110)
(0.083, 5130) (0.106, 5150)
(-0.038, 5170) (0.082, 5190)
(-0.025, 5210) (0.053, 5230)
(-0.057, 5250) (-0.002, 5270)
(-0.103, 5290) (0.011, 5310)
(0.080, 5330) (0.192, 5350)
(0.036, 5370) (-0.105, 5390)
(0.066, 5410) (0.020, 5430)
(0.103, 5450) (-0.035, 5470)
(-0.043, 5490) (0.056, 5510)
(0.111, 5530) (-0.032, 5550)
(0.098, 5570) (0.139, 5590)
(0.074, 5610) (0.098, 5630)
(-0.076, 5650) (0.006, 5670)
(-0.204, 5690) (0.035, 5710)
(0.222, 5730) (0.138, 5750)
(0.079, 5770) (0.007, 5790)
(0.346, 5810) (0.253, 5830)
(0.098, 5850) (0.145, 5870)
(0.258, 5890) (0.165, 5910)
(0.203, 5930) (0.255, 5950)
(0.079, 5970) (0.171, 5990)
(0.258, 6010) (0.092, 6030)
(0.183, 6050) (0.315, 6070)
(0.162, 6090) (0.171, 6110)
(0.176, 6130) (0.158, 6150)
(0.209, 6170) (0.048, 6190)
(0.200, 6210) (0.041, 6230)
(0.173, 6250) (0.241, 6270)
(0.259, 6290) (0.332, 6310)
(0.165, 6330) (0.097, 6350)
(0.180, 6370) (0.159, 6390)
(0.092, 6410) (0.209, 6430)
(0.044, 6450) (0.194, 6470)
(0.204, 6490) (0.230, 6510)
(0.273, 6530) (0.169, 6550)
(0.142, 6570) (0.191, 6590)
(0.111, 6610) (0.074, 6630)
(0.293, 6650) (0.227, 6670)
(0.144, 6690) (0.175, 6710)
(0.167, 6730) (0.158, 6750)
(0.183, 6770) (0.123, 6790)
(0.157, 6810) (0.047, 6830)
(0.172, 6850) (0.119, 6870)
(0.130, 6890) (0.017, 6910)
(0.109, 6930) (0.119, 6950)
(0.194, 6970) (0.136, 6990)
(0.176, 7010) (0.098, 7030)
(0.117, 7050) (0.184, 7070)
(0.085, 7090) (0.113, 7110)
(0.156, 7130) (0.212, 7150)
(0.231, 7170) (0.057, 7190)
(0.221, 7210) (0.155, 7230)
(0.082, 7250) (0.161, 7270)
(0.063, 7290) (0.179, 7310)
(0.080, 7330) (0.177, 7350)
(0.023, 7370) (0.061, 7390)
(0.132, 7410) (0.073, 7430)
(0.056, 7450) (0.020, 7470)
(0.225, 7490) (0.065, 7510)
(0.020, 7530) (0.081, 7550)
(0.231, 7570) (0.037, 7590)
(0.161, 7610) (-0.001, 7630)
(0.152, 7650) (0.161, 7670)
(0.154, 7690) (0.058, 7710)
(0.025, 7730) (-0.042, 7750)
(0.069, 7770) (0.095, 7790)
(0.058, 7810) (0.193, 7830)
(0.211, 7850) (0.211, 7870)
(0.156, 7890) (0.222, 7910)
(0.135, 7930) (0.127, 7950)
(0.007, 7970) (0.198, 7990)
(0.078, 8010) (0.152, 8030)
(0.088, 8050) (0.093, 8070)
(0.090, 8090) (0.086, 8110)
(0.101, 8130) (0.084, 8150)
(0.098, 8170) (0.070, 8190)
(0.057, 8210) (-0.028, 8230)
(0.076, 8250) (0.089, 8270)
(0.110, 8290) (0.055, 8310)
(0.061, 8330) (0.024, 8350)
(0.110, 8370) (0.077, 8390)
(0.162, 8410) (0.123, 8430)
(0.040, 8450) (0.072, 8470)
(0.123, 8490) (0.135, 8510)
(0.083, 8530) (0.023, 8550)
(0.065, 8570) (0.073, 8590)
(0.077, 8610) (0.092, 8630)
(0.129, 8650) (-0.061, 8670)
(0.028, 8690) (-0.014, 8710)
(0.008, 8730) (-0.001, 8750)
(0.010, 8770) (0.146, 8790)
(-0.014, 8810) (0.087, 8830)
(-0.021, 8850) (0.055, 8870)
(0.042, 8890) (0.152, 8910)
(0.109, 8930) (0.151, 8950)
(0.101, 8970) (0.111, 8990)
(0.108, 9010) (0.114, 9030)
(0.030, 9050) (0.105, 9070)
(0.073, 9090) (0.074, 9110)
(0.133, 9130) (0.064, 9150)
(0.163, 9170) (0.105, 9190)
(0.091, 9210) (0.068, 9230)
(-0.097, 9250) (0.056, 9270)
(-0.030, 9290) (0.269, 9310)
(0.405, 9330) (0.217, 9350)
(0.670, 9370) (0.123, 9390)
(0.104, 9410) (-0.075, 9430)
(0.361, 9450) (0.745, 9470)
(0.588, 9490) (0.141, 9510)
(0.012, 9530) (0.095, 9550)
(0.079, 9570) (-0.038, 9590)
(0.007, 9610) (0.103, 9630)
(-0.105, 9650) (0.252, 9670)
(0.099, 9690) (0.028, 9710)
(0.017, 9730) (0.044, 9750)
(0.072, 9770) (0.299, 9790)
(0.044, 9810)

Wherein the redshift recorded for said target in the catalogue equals 1.54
